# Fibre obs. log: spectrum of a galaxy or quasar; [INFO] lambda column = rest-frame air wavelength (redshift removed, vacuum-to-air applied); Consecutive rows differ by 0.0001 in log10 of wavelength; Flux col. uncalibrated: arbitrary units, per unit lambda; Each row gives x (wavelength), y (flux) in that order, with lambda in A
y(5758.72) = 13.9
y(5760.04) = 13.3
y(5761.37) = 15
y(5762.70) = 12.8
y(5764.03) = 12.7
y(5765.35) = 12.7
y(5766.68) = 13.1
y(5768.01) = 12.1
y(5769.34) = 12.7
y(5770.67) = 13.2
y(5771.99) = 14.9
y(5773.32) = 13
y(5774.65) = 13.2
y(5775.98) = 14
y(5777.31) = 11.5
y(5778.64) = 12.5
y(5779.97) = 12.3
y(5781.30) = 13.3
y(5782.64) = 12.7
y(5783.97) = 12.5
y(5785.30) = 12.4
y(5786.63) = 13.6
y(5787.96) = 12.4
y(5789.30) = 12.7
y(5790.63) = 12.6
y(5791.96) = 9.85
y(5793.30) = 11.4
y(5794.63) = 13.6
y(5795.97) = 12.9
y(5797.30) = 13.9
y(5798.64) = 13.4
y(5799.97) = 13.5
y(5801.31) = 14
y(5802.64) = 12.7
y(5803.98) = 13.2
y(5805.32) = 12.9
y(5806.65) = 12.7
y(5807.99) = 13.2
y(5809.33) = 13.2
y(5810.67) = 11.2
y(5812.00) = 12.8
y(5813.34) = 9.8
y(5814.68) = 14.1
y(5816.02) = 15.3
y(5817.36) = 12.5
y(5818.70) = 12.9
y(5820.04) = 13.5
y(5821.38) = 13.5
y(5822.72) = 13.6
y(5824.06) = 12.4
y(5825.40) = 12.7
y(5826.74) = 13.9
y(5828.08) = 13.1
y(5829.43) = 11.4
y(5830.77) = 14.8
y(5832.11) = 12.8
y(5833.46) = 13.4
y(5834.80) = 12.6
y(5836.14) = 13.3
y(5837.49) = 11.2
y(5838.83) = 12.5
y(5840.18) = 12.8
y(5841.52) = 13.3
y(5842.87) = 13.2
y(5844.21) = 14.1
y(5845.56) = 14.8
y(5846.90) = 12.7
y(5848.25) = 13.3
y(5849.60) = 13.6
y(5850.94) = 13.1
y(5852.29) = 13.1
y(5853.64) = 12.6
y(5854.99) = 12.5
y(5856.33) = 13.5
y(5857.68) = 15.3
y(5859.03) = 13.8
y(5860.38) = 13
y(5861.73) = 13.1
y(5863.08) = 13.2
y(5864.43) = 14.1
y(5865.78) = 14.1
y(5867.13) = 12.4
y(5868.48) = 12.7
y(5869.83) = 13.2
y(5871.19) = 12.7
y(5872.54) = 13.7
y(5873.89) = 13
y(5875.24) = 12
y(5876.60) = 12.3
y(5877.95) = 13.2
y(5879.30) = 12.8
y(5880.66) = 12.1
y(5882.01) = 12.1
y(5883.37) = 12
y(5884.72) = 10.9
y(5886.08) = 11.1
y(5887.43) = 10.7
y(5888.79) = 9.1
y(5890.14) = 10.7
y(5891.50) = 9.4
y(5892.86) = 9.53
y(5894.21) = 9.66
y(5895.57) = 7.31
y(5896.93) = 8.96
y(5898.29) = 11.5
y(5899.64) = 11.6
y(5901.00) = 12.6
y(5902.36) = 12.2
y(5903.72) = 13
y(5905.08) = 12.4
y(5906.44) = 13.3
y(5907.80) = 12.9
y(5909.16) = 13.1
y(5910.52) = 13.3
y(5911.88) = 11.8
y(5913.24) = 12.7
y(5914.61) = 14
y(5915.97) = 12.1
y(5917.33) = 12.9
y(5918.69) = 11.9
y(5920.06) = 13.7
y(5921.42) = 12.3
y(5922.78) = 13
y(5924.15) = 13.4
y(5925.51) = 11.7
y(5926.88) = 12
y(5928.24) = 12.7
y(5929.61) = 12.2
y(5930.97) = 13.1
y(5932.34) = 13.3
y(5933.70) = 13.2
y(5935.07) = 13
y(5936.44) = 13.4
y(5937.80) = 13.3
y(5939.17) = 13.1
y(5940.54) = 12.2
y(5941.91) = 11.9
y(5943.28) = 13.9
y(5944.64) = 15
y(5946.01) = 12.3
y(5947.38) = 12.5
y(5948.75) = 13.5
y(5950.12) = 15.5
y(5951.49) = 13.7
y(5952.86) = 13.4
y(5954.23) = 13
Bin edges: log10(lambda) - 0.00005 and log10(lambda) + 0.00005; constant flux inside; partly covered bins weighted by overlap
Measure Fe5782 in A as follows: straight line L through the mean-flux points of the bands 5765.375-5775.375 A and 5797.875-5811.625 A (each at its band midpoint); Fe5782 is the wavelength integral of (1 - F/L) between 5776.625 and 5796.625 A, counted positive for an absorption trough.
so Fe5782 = 1.0 A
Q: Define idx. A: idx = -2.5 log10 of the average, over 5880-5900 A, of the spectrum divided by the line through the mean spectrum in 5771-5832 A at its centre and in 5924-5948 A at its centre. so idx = 0.23 mag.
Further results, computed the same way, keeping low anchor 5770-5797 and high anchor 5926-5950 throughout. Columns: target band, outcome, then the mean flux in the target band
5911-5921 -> 0.02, 12.7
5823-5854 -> -0.02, 13.1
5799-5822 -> -0.02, 13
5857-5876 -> -0.03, 13.3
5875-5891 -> 0.12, 11.5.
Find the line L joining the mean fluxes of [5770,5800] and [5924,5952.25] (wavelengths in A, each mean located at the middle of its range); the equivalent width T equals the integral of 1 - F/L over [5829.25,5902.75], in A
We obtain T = 3.3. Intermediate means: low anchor 12.8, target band 12.4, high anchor 13.1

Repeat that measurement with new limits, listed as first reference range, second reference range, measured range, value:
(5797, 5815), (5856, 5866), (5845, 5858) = 0.2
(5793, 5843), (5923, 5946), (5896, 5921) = 1.1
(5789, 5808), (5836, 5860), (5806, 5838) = 0.3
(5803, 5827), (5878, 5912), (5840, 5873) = -3.3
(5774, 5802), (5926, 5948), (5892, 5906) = 2.2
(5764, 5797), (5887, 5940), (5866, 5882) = -0.6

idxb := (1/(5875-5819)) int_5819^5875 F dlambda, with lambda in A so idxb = 13.2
